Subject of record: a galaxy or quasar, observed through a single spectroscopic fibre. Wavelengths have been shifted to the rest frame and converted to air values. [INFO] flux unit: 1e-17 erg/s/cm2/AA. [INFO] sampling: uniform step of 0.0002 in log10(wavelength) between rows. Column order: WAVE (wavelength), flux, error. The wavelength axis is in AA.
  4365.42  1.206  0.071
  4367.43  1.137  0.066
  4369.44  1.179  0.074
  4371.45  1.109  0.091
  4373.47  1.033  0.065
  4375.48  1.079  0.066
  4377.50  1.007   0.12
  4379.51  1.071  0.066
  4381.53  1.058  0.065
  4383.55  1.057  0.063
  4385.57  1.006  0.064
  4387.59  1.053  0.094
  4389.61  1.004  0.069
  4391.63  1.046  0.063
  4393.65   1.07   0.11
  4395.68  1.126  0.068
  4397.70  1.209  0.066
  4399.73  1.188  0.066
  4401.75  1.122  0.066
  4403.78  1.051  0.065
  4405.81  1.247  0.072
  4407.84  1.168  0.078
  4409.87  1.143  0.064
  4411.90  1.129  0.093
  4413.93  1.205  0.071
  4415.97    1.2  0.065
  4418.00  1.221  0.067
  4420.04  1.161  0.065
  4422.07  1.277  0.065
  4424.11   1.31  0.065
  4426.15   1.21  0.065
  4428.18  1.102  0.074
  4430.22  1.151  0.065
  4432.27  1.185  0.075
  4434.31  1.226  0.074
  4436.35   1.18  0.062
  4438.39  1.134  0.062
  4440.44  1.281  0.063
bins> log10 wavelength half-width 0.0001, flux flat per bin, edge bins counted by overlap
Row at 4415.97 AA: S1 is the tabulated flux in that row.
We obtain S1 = 1.2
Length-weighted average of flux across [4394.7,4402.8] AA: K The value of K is 1.16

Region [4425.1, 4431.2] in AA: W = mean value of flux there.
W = 1.16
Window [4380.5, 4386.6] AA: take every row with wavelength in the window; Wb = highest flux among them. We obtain 1.058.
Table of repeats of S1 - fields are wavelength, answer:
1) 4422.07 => 1.277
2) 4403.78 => 1.051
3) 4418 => 1.221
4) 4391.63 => 1.046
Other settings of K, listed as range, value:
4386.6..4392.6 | 1.03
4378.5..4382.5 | 1.07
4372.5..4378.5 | 1.04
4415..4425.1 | 1.23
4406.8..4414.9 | 1.16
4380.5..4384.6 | 1.06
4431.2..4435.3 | 1.2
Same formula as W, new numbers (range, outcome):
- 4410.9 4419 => 1.19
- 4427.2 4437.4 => 1.17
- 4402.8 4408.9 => 1.16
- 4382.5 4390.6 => 1.03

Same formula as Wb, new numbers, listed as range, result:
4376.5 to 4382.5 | 1.071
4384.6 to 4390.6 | 1.053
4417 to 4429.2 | 1.31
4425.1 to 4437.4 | 1.226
